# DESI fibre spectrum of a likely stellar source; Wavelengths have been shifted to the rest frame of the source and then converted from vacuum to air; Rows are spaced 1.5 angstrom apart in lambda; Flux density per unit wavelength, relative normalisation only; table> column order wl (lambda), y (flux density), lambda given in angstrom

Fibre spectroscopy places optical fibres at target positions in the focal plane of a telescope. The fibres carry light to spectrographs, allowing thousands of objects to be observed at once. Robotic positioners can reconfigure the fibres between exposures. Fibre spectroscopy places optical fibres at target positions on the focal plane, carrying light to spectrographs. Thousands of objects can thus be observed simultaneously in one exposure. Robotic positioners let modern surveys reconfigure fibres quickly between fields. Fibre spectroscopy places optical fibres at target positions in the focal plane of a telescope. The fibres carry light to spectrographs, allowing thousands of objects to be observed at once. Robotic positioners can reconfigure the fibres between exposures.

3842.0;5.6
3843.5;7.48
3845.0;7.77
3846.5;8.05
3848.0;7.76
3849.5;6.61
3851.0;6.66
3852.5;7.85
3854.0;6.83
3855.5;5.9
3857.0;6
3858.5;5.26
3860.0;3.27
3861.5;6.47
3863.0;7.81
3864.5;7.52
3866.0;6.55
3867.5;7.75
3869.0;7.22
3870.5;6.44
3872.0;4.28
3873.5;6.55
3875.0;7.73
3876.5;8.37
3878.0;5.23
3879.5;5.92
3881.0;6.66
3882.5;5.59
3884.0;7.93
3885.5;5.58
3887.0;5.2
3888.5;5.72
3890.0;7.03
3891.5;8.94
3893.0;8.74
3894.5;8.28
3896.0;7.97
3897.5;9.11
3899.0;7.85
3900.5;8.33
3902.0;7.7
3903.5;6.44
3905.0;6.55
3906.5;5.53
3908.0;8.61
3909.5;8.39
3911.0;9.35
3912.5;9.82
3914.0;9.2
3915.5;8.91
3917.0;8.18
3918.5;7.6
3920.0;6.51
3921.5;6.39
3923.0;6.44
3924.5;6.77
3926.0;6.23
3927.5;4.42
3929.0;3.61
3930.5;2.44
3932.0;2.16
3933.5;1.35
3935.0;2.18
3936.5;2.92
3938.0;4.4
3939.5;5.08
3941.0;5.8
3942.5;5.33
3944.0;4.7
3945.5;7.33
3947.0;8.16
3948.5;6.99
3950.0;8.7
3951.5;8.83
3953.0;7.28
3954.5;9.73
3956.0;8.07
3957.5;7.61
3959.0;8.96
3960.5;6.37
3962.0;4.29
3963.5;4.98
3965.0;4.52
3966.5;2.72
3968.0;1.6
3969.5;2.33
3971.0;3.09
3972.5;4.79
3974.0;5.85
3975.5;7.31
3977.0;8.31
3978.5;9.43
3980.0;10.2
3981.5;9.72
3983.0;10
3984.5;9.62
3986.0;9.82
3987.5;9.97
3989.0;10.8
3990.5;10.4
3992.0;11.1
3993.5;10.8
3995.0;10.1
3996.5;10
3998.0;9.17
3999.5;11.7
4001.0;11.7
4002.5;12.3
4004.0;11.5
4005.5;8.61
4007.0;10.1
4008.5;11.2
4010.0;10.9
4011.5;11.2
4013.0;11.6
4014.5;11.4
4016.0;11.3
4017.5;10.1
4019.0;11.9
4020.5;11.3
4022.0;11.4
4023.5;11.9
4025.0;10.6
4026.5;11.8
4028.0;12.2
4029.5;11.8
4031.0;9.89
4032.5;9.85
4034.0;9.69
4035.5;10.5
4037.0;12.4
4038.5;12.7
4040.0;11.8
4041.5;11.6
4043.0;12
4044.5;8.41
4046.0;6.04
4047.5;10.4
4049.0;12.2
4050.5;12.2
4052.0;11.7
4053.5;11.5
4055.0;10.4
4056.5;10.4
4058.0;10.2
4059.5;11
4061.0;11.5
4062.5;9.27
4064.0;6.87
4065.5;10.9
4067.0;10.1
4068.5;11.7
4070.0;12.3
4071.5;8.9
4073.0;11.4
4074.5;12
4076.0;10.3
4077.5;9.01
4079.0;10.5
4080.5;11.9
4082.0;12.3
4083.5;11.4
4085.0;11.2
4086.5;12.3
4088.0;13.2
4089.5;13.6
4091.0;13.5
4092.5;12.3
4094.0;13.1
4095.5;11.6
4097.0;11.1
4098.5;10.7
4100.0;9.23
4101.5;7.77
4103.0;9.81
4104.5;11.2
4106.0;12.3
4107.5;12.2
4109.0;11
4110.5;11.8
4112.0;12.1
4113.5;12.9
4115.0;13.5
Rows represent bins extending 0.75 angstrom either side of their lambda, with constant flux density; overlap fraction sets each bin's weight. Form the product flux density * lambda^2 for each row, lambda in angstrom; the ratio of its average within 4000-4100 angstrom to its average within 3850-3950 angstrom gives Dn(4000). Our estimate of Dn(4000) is 1.84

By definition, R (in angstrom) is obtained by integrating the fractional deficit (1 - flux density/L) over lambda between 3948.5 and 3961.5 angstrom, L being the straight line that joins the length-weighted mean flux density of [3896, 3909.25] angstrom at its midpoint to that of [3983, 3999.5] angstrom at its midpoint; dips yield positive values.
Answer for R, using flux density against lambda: 1.55 angstrom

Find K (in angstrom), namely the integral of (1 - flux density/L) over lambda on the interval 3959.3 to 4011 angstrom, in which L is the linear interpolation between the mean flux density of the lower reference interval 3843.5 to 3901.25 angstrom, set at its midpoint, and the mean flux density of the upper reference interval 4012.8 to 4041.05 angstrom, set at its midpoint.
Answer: 9.1 angstrom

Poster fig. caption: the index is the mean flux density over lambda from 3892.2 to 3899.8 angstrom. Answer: 8.39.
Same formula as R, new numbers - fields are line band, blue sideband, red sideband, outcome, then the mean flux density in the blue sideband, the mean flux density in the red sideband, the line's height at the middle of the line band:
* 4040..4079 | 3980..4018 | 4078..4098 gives 3.7 angstrom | 10.6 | 12.1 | 11.6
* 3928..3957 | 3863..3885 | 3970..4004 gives 9.9 angstrom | 6.72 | 9.37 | 8.32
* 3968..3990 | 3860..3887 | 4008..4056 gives 4.2 angstrom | 6.55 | 11.1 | 9.55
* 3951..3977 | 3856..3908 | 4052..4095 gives 8.5 angstrom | 6.83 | 11.2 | 8.7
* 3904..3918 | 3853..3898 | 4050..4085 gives -1.4 angstrom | 6.72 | 10.8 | 7.47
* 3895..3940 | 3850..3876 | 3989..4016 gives 9.4 angstrom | 6.5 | 10.8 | 8.19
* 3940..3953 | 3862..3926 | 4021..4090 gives 2.4 angstrom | 7.29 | 11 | 8.49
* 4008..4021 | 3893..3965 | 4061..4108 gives -3.0 angstrom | 6.64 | 11.1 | 9.09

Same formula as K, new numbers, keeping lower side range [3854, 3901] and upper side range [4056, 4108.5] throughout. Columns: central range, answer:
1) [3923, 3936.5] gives 7.0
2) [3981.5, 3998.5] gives -1.9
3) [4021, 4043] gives -2.9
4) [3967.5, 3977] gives 4.6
